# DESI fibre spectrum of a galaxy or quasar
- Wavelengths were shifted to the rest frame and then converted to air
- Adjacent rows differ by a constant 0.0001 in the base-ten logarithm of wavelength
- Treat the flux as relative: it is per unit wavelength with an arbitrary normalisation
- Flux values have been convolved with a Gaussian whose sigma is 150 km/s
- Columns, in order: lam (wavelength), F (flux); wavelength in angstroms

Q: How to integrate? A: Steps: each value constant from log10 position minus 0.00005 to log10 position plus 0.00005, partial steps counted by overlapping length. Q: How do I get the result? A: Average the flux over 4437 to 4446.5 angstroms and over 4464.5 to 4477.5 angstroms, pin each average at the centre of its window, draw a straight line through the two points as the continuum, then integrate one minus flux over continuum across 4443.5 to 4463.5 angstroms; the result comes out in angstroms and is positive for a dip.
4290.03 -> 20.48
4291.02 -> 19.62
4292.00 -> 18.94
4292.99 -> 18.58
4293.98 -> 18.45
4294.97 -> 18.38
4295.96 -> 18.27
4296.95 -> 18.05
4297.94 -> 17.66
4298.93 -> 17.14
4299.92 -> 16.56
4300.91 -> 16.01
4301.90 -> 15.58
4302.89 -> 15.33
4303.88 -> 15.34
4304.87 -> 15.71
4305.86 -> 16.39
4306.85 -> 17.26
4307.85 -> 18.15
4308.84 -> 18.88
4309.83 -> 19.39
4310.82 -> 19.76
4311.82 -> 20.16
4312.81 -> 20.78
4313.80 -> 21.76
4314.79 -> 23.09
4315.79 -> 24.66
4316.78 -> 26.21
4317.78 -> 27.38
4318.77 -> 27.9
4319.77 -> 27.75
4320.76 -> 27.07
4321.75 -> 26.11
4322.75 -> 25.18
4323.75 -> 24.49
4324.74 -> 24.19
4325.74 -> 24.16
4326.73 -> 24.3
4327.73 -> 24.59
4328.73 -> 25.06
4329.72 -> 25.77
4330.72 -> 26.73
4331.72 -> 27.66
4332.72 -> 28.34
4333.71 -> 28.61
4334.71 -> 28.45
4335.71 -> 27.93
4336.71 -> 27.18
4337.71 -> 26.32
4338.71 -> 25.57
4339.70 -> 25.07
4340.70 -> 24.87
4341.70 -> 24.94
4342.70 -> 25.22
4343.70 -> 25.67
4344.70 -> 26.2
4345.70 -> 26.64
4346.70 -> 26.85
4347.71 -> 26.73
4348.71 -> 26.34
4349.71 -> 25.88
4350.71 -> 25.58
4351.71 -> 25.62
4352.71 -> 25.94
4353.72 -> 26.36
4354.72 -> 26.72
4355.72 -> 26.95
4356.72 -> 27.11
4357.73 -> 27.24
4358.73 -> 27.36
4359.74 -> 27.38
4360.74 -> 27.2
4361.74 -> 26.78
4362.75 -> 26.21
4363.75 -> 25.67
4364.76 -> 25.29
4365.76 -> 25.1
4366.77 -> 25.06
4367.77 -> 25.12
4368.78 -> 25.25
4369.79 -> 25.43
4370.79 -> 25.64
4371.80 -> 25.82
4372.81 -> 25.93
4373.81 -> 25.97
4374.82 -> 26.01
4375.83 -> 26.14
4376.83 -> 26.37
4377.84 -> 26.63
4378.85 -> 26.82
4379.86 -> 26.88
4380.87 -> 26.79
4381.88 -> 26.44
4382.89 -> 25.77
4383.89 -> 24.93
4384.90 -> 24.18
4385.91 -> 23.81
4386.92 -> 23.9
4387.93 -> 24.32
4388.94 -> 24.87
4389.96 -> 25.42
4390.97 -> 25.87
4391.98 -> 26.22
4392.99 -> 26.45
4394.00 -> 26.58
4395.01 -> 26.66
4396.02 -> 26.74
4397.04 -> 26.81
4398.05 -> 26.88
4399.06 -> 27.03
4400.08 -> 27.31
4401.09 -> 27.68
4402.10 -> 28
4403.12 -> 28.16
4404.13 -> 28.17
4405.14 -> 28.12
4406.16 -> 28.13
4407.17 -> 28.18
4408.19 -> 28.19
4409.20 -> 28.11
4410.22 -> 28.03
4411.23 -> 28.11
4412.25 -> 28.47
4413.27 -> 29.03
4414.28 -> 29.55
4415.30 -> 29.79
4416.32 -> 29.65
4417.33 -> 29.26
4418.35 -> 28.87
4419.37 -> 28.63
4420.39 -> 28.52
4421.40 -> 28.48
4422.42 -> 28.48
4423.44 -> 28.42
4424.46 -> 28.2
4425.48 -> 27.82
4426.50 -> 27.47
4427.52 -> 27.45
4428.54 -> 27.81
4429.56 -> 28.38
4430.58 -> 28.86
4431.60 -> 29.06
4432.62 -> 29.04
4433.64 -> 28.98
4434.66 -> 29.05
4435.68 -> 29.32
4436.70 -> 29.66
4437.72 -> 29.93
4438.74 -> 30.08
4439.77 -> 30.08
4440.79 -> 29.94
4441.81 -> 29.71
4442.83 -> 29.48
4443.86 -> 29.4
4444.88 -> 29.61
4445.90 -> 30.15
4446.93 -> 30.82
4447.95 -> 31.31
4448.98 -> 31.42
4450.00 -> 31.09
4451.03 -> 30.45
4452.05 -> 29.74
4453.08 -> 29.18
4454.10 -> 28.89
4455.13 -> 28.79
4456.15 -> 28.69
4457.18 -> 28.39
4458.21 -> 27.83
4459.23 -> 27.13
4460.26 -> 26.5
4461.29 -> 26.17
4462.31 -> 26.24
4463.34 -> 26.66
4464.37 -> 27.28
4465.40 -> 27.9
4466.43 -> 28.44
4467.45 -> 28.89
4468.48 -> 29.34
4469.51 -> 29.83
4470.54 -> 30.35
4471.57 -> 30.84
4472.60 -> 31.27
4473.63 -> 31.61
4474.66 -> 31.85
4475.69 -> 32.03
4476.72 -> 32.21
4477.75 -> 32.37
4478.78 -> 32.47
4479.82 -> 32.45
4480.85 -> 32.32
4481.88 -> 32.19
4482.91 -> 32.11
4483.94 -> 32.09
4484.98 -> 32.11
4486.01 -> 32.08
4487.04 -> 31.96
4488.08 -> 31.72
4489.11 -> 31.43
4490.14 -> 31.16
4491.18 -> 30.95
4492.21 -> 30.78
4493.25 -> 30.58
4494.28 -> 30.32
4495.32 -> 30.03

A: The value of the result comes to 0.71 angstroms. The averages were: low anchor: 29.8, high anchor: 30.3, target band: 29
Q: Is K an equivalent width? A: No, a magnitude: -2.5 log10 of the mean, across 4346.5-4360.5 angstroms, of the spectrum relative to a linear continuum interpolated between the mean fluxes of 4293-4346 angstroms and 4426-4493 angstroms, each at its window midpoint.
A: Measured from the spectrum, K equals -0.09 mag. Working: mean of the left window 22.8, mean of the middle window 26.6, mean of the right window 29.9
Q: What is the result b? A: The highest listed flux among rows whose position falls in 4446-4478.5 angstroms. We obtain 32.37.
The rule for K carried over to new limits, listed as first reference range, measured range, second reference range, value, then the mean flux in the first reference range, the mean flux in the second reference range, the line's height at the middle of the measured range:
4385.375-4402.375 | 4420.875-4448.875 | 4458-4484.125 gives -0.04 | 26.1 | 29.9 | 28.2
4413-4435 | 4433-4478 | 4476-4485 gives 0.04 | 28.7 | 32.2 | 30.7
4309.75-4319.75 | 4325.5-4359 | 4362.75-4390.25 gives -0.08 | 23.5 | 25.5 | 24.4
